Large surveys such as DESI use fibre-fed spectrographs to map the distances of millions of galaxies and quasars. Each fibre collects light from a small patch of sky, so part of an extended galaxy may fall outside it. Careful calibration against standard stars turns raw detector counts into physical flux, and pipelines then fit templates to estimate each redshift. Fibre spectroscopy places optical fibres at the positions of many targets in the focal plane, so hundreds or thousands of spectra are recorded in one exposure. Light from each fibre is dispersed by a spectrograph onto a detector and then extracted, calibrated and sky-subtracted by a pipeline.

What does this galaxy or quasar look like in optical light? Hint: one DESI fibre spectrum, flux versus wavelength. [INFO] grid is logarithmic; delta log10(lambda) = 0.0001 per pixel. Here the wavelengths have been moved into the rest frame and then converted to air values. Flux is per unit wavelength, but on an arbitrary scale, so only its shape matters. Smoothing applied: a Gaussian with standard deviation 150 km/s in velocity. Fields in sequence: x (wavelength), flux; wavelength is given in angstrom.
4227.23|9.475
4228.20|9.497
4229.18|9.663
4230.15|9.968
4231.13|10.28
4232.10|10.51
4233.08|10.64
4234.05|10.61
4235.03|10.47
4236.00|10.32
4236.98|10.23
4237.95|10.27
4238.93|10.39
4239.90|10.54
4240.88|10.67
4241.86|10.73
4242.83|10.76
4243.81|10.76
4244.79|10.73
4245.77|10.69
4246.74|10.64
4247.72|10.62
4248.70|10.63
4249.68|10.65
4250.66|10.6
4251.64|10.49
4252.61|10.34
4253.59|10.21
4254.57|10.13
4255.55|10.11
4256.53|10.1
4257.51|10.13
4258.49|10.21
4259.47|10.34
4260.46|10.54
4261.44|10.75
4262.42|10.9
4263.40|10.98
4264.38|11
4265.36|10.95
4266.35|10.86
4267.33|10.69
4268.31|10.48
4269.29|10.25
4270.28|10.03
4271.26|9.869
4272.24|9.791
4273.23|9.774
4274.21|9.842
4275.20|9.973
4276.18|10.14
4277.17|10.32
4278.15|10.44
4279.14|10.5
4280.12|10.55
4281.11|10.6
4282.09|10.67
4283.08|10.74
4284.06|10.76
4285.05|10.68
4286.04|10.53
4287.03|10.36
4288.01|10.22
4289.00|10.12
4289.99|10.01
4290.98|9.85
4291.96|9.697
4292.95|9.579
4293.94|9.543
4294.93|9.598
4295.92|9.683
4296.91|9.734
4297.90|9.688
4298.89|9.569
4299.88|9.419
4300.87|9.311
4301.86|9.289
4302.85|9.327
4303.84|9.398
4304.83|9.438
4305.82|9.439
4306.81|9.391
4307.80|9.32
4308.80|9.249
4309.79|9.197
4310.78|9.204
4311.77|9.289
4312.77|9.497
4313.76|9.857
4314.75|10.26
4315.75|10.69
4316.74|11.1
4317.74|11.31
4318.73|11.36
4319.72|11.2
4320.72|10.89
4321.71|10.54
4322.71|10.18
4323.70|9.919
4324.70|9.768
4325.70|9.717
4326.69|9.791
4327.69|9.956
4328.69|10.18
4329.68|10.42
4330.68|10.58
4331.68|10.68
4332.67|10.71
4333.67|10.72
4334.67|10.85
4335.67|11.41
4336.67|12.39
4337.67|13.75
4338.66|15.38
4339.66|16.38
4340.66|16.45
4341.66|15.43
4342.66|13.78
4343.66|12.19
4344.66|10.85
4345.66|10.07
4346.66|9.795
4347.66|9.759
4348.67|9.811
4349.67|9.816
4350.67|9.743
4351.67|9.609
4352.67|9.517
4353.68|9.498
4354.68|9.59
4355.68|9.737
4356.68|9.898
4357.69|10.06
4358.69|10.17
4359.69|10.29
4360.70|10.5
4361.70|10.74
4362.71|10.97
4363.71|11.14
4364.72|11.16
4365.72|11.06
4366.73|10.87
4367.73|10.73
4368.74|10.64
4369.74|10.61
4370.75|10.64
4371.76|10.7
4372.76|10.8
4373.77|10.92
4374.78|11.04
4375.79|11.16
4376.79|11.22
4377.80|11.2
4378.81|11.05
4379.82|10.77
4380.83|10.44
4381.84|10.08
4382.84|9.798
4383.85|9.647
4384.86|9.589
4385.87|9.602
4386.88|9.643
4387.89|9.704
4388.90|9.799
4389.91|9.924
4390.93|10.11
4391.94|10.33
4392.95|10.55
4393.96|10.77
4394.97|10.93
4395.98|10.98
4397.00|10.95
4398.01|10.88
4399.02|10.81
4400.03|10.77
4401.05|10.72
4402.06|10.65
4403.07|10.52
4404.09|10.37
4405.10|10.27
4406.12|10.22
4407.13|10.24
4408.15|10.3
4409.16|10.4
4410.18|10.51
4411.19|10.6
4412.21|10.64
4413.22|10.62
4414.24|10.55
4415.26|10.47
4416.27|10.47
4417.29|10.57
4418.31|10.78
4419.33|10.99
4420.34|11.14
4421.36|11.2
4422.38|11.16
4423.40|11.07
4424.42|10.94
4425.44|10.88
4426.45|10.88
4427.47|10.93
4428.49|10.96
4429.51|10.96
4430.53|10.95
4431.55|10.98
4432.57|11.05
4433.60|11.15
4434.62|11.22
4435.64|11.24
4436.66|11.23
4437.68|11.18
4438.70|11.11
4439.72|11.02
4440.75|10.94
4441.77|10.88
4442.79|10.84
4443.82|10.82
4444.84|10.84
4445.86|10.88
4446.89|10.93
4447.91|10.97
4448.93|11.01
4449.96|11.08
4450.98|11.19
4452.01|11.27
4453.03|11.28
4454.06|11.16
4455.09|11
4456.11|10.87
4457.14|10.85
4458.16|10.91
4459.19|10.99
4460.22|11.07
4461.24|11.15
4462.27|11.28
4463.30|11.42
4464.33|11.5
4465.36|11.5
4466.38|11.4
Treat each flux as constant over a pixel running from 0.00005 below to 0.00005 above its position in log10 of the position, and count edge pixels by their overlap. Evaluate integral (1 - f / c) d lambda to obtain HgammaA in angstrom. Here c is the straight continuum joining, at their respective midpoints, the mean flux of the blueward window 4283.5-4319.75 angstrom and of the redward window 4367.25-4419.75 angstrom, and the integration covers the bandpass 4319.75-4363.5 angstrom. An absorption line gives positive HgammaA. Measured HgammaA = -3.6 angstrom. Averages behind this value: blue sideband 9.88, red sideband 10.5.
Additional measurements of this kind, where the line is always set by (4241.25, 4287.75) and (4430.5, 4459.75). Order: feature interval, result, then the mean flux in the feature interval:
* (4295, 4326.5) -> 2.18 angstrom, 9.88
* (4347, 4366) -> 1.07 angstrom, 10.1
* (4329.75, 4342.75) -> -2.63 angstrom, 12.9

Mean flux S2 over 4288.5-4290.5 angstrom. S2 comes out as 10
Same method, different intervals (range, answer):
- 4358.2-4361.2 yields 10.3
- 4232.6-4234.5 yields 10.7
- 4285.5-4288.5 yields 10.4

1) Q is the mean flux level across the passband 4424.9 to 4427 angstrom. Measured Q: 10.9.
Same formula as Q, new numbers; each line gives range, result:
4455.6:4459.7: 10.9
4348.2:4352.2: 9.76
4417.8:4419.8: 10.9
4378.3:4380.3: 10.9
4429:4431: 11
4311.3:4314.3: 9.56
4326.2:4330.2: 10.1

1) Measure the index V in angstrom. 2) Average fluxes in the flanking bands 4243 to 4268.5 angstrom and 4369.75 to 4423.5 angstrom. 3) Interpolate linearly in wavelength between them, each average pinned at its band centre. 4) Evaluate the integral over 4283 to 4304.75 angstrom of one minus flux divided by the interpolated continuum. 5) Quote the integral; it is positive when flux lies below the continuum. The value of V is 1.5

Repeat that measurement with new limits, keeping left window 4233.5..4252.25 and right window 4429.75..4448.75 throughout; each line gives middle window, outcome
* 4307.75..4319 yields 0.7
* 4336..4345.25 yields -2.7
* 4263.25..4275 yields 0.3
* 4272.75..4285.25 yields 0.3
